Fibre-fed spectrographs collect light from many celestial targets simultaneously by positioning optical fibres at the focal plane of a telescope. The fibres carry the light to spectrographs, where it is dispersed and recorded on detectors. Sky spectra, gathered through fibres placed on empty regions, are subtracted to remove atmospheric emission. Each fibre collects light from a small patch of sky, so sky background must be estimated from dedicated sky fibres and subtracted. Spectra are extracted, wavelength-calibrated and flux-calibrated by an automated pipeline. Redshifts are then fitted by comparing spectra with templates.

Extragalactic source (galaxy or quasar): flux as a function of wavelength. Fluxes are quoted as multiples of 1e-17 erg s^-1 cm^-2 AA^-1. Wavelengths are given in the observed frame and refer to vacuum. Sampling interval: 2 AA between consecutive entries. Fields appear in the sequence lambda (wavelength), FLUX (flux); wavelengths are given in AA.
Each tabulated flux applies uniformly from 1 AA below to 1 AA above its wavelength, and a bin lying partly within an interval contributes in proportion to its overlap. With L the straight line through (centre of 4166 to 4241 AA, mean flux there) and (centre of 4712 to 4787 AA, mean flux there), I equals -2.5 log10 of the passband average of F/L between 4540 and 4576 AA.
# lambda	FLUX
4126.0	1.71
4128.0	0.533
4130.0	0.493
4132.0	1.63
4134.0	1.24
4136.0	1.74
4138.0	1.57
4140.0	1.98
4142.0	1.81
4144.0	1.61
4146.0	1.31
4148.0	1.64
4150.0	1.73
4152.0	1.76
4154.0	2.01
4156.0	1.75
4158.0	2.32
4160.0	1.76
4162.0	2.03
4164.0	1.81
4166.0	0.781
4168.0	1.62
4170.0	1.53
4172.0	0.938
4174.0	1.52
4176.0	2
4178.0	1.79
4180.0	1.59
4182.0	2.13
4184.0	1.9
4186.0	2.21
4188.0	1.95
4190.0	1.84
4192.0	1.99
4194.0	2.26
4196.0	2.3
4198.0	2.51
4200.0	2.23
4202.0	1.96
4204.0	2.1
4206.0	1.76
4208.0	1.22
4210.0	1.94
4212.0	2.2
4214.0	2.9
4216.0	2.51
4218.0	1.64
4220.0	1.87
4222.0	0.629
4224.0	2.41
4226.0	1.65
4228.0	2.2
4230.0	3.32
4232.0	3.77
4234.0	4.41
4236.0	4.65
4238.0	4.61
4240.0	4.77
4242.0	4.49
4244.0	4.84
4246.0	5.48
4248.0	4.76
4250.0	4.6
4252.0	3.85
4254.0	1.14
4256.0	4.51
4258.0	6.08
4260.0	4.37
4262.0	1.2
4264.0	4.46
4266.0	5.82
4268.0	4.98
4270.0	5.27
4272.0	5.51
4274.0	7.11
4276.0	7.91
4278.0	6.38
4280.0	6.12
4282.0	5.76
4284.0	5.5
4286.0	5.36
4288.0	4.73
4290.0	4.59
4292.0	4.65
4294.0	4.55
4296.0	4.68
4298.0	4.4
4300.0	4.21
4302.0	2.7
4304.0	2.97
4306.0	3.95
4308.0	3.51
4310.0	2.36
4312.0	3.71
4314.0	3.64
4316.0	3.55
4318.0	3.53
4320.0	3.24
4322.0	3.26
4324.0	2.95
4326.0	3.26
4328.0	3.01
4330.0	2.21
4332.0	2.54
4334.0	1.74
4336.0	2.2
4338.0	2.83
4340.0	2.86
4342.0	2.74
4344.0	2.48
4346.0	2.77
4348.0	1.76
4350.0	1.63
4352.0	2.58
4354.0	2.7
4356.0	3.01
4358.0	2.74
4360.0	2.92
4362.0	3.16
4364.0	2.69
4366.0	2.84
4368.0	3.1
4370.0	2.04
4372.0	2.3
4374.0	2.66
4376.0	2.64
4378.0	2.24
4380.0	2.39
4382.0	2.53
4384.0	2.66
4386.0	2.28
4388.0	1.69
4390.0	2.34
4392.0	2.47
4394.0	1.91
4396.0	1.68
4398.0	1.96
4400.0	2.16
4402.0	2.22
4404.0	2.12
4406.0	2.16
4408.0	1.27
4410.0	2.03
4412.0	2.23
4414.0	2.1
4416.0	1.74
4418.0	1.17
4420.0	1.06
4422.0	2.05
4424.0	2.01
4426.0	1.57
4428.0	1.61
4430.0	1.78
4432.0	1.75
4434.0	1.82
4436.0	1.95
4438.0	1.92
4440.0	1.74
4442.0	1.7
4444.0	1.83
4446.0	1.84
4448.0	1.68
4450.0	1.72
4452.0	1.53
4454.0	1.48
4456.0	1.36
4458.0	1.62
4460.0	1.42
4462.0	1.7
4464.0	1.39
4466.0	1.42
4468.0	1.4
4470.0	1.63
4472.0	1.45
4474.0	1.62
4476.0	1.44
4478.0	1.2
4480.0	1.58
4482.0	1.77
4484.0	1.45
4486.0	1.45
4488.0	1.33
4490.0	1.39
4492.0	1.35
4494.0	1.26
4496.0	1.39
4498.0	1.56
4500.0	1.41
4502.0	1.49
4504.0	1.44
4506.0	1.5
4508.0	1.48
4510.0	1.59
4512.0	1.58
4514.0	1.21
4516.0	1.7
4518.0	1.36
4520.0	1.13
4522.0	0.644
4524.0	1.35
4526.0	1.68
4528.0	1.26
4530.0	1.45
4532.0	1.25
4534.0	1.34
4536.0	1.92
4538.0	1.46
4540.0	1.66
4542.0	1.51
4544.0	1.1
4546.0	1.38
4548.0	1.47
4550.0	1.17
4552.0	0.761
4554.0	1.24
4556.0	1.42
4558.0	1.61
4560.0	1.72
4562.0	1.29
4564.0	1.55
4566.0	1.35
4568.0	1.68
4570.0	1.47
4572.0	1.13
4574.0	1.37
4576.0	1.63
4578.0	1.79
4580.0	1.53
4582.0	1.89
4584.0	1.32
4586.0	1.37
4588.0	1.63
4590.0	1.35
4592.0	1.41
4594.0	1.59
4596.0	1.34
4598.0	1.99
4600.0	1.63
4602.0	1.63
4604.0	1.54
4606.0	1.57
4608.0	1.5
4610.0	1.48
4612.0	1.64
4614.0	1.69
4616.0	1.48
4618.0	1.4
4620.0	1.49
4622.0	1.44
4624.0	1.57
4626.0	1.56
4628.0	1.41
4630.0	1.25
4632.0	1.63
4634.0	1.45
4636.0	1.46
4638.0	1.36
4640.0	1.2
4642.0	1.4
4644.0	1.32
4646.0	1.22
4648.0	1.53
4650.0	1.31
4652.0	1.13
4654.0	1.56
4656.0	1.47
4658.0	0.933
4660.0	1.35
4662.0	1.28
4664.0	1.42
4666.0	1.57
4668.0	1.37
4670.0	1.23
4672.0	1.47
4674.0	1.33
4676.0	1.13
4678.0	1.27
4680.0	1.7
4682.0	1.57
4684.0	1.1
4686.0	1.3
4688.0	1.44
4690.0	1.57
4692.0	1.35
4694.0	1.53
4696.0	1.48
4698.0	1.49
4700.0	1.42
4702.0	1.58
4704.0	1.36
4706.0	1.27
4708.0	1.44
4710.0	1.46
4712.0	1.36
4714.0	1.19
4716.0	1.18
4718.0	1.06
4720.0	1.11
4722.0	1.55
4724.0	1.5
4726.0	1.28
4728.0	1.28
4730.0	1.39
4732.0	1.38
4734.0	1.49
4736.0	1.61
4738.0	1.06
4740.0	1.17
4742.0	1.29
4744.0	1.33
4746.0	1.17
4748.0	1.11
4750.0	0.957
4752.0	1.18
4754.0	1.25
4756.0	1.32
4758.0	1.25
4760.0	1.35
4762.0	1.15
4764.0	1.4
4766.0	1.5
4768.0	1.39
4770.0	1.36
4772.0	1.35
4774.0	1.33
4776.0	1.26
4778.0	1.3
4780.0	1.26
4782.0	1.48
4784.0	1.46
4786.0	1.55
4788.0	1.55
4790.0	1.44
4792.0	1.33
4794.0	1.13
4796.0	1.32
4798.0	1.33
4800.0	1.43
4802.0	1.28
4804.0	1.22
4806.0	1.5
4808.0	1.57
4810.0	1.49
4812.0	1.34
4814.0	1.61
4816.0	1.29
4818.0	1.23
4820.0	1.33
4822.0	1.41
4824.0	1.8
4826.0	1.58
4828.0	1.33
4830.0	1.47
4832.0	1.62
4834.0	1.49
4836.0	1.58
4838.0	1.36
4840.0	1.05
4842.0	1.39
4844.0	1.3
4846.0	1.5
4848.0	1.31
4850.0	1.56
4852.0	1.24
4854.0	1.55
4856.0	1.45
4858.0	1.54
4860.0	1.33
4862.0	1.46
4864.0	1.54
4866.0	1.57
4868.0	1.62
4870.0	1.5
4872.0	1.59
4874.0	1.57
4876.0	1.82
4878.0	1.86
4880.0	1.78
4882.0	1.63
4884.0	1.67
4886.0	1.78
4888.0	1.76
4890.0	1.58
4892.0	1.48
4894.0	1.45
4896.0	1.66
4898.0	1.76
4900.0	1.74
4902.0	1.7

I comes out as 0.188 mag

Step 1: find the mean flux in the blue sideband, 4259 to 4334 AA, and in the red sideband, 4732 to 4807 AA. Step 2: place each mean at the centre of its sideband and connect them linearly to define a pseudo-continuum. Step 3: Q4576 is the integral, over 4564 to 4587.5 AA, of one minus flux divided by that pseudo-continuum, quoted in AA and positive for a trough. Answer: 9.4 AA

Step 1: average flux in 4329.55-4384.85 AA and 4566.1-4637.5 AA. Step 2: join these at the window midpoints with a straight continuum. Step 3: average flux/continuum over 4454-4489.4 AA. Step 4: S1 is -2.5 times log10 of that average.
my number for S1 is 0.357 mag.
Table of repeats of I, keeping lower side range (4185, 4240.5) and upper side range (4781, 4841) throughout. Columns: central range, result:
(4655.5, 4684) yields 0.227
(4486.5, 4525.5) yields 0.378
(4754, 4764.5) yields 0.175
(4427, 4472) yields 0.243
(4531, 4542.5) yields 0.240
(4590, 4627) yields 0.149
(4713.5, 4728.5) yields 0.234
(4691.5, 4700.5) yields 0.113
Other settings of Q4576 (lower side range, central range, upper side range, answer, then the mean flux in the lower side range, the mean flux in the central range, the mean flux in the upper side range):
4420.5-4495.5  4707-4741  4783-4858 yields 3.3 AA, 1.6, 1.32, 1.42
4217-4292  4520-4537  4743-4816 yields 8.7 AA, 4.35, 1.35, 1.34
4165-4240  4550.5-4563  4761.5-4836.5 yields 2.9 AA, 2.22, 1.33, 1.41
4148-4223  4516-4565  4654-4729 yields 4.6 AA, 1.86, 1.37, 1.36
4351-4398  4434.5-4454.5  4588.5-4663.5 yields 4.1 AA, 2.49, 1.75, 1.45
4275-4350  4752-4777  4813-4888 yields 7.3 AA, 3.72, 1.32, 1.51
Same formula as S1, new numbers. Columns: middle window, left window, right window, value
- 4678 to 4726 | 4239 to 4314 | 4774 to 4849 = 0.43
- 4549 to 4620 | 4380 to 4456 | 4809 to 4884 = 0.16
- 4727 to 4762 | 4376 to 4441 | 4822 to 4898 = 0.28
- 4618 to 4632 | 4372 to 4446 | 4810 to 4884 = 0.19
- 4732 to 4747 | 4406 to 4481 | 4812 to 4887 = 0.18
